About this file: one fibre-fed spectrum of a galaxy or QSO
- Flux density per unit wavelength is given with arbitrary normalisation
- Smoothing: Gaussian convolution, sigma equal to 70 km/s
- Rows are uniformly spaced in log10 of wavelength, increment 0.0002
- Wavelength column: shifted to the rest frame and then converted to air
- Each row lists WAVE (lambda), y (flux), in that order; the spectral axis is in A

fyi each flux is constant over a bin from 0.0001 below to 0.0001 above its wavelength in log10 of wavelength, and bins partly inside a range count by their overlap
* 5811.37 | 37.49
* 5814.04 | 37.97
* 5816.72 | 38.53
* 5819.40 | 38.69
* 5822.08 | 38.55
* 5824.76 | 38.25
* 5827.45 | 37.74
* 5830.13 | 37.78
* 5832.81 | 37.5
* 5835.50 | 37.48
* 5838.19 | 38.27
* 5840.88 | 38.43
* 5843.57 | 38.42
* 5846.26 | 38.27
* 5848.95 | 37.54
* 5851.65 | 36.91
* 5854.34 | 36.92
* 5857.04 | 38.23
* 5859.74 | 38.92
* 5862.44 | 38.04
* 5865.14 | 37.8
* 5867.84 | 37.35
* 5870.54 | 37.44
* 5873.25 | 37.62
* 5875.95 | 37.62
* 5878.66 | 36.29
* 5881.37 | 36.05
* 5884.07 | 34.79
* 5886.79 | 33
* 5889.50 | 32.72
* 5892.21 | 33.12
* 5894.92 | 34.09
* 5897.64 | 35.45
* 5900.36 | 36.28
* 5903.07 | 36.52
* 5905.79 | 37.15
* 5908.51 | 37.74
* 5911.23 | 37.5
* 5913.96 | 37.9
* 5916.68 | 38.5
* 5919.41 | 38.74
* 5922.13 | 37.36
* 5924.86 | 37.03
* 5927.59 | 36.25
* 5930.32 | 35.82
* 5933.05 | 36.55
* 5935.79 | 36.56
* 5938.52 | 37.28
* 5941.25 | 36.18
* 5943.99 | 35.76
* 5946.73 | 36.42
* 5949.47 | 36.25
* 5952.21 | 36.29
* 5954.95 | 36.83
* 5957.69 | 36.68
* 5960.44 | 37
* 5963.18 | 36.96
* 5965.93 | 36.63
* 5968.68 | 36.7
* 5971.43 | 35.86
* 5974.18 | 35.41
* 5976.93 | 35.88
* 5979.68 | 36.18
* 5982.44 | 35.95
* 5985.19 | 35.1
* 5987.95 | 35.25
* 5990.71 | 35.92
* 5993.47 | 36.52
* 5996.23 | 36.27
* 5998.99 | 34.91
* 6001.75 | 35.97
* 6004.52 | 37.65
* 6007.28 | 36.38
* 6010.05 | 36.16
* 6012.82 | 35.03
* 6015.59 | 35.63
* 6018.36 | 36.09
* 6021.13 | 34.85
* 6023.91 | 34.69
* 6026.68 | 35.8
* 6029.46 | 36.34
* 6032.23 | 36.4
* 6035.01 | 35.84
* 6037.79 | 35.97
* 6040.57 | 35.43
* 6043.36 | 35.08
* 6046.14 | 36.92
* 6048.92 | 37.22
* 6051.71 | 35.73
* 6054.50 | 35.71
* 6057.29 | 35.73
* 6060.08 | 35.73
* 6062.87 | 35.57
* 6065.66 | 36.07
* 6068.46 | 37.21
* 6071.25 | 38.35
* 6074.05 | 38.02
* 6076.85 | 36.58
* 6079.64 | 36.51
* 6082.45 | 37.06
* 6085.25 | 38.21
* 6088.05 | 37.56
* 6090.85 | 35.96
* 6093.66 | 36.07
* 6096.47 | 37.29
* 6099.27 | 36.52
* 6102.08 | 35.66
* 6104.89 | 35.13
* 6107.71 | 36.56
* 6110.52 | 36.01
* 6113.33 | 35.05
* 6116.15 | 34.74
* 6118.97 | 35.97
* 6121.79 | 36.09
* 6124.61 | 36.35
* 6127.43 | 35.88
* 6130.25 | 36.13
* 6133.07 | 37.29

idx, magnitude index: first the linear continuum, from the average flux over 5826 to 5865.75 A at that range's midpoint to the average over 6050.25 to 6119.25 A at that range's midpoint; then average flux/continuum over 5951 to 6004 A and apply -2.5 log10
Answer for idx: 0.03 mag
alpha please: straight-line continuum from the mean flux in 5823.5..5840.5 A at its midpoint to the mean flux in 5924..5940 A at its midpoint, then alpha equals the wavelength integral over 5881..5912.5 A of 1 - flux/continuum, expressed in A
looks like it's 1.4 A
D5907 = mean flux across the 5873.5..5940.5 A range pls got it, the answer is 36.3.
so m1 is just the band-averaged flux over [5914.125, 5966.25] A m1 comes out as 36.8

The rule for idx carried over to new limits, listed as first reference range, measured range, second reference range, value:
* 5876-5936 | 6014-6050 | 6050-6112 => 0.02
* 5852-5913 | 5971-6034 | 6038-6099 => 0.02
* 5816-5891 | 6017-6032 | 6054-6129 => 0.03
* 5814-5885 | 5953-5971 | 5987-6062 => -0.01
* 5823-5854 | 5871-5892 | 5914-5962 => 0.06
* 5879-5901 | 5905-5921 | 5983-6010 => -0.09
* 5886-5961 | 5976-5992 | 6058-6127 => 0.02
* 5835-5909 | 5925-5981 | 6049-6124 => 0.01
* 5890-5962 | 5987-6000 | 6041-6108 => 0.02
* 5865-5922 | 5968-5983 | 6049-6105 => 0.01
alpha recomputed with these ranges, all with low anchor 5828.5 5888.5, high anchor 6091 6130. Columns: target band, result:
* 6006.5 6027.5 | 0.5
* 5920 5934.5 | 0.1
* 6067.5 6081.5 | -0.5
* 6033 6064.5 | 0.3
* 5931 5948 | 0.2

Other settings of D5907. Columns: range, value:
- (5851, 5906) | 36.3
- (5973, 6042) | 35.8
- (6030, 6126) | 36.3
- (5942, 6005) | 36.2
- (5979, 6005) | 35.9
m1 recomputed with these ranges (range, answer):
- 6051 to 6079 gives 36.5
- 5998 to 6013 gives 36.1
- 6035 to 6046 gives 35.7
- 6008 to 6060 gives 35.8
